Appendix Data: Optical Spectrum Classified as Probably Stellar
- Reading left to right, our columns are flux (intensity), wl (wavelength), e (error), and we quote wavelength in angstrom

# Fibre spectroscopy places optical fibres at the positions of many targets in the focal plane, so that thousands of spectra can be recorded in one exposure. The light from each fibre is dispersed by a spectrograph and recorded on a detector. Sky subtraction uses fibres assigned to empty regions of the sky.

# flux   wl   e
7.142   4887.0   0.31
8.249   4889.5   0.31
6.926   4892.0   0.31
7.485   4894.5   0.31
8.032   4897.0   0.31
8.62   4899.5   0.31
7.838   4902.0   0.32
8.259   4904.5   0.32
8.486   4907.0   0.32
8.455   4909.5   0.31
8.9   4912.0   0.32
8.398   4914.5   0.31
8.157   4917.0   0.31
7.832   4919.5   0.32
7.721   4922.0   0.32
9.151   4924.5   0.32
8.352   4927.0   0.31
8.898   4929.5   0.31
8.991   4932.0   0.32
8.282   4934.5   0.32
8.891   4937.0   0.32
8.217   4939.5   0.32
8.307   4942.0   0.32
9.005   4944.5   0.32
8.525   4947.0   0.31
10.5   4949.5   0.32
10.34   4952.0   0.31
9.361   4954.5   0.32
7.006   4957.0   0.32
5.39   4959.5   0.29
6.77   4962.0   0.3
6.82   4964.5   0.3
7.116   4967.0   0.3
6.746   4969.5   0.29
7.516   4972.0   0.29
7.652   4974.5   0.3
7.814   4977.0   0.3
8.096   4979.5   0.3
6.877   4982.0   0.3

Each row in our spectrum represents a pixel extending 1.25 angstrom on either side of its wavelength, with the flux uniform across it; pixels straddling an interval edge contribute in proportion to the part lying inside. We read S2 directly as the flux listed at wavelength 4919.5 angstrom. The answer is 7.832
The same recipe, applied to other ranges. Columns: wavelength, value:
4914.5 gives 8.398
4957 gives 7.006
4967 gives 7.116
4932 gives 8.991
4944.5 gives 9.005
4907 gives 8.486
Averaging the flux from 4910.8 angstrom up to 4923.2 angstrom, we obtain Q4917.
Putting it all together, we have 8.2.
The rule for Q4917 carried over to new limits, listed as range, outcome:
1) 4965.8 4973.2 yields 7.12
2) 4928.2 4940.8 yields 8.65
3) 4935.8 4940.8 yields 8.55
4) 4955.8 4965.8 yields 6.5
